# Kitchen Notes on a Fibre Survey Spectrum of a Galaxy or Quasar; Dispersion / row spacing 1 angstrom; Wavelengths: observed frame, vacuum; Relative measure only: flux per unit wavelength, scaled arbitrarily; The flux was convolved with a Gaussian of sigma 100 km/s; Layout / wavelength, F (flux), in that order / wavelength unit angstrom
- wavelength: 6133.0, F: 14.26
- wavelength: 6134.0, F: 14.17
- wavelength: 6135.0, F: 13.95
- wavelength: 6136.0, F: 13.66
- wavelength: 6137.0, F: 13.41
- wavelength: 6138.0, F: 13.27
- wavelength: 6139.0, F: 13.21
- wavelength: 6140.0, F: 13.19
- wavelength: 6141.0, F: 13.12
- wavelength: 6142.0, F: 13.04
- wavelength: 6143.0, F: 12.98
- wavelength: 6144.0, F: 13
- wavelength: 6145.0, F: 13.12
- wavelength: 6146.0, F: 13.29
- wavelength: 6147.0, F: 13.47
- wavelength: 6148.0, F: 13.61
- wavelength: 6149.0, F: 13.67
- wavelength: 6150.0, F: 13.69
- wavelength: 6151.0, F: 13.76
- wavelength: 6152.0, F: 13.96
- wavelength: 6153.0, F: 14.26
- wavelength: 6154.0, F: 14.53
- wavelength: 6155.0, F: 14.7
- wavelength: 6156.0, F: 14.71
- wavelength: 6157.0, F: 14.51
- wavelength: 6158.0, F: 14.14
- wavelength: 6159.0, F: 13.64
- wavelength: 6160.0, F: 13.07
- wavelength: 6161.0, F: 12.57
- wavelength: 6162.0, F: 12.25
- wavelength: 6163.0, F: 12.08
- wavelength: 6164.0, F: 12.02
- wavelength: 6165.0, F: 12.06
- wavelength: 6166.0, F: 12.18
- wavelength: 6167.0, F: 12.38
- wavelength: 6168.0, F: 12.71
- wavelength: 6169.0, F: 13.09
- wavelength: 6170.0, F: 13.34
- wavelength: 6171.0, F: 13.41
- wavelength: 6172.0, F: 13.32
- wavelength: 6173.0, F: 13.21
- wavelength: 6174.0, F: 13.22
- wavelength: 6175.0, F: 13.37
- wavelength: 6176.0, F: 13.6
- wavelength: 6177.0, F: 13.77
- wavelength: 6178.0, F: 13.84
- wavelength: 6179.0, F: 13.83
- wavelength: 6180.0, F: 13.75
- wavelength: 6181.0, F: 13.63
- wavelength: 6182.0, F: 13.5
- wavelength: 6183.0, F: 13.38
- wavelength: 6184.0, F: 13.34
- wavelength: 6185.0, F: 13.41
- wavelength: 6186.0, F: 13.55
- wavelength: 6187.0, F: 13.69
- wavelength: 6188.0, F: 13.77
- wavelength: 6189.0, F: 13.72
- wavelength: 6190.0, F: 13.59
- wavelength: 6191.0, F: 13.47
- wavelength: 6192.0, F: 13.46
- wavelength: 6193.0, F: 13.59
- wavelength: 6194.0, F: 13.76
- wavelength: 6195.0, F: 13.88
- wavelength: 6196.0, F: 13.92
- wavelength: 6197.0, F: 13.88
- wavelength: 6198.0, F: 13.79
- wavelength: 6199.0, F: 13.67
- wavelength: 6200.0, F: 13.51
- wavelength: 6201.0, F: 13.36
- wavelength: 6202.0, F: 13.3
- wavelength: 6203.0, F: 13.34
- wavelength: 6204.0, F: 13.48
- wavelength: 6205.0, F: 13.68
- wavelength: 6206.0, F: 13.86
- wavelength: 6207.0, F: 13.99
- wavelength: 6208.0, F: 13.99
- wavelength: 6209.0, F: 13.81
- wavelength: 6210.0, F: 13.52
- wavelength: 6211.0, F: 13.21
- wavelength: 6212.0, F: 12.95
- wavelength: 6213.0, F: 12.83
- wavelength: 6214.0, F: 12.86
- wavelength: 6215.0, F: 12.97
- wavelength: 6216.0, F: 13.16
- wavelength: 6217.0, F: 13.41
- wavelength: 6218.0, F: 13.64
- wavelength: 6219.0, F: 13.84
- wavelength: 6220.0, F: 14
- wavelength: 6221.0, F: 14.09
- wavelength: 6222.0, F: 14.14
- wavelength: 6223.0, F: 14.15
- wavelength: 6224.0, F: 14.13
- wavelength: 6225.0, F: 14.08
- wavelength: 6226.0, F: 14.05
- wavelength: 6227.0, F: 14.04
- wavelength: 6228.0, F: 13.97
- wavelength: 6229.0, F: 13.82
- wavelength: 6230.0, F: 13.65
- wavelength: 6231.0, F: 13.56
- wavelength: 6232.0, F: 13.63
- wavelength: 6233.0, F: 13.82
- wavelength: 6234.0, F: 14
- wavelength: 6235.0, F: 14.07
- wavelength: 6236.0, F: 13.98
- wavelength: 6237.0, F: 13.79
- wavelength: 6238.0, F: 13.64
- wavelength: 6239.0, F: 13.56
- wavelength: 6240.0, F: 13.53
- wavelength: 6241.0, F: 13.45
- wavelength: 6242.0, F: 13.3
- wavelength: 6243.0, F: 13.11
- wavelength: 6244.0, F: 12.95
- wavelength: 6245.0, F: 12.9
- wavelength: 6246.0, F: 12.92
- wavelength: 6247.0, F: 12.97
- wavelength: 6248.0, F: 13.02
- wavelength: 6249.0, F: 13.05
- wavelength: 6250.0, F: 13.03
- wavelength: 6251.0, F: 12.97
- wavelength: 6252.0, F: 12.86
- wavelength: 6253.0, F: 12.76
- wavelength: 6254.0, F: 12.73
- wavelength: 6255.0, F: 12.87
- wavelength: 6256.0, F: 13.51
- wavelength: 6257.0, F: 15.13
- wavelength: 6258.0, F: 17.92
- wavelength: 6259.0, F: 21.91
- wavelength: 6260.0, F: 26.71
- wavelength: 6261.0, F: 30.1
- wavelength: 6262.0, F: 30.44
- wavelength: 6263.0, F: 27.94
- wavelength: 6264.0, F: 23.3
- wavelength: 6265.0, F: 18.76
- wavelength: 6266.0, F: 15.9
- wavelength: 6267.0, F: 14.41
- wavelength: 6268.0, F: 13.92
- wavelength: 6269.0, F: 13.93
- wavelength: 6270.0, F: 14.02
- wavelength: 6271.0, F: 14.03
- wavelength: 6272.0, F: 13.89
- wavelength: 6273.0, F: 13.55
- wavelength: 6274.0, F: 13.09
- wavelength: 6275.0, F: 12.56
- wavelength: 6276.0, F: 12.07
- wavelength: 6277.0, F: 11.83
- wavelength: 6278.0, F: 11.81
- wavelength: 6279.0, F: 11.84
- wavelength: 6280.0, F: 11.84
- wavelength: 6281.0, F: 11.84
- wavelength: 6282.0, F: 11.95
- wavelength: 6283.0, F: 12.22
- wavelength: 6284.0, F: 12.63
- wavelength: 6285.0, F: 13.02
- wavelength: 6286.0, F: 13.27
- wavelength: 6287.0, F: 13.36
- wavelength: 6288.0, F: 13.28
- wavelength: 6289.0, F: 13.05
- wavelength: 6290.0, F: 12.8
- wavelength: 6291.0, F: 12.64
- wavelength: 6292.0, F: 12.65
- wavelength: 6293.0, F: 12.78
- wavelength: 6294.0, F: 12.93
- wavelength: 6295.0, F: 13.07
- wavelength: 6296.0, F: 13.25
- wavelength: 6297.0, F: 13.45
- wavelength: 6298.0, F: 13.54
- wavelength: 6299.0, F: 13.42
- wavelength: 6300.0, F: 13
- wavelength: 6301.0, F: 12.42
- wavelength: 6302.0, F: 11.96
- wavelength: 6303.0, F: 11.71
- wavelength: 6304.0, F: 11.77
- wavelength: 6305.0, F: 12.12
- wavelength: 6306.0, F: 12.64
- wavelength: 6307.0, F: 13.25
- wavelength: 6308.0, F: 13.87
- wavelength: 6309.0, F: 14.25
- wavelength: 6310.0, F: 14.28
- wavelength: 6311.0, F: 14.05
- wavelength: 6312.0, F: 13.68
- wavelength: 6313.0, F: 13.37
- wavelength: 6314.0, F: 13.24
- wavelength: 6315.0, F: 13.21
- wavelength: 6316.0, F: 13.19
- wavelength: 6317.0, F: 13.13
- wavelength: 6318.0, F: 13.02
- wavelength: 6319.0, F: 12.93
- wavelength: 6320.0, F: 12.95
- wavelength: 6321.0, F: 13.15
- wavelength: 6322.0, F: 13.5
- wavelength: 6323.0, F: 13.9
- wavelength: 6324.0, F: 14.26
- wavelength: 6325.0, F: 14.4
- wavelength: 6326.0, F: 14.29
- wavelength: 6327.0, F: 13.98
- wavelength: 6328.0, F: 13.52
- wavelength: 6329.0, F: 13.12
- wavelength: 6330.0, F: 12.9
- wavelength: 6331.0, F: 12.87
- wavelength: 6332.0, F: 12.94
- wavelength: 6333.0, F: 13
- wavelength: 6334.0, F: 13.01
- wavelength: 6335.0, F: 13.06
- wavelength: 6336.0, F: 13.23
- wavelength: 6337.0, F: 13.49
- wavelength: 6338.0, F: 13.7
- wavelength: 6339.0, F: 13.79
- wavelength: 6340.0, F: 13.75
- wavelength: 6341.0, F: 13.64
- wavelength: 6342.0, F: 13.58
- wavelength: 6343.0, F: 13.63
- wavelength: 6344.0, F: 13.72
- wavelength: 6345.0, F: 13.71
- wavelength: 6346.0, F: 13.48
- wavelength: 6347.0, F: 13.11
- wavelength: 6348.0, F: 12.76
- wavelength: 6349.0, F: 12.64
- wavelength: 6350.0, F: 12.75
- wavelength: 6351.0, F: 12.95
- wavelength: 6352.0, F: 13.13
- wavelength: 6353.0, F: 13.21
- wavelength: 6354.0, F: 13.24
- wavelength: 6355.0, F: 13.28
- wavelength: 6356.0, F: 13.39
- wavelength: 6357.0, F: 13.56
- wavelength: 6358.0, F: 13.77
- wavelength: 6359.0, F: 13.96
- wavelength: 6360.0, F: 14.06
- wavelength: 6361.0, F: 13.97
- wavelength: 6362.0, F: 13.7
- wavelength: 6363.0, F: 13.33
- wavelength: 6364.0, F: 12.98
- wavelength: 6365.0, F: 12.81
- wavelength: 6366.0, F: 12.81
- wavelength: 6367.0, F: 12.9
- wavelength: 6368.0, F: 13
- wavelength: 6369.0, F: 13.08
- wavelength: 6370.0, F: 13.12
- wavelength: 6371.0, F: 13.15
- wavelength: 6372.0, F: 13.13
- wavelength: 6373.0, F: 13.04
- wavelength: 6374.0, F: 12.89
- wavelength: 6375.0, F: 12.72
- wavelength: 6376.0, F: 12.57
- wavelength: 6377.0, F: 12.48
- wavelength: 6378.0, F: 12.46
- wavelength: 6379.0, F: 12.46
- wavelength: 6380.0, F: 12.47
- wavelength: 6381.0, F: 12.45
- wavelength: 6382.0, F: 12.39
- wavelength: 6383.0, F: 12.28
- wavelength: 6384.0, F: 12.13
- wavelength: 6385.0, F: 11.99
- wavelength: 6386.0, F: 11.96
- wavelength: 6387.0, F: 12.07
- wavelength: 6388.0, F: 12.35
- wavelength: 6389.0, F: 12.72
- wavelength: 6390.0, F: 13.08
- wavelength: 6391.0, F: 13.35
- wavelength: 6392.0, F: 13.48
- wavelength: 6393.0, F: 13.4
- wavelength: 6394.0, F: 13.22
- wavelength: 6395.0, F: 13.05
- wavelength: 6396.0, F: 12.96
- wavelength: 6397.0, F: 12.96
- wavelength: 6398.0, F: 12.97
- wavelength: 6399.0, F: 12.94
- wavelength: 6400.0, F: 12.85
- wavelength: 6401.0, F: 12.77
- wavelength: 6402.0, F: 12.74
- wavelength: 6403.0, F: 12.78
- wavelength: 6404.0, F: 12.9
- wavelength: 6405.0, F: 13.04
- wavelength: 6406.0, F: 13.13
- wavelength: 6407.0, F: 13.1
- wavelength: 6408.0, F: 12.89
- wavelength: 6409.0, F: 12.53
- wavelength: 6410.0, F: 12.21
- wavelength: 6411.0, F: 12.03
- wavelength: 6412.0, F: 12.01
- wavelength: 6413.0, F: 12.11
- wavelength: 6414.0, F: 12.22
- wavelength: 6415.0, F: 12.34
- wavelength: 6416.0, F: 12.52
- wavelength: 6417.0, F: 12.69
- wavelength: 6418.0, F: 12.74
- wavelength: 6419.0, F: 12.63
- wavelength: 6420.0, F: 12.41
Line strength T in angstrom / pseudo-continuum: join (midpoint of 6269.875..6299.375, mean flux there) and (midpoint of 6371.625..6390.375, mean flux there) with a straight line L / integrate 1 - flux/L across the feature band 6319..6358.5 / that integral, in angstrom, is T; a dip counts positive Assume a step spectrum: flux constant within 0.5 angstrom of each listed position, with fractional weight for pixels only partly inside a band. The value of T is -2.3 angstrom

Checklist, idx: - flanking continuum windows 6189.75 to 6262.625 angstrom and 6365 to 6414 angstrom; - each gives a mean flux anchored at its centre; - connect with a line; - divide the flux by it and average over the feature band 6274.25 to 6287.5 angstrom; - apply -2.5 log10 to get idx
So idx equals 0.12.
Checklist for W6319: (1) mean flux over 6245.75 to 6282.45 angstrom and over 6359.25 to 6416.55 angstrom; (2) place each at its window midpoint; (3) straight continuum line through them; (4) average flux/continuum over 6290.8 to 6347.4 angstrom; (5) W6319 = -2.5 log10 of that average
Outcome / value 0.08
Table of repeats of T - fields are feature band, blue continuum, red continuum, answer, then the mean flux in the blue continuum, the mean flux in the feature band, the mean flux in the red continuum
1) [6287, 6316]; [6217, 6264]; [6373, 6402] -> 2.3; 15.2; 13.1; 12.7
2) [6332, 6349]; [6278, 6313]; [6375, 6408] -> -0.8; 12.9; 13.4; 12.7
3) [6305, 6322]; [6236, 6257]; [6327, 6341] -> -0.1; 13.2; 13.4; 13.3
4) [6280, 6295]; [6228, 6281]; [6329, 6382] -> 1.8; 15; 12.7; 13.2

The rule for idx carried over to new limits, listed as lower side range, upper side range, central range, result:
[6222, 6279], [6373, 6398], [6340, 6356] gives 0.005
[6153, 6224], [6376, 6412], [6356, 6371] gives -0.045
